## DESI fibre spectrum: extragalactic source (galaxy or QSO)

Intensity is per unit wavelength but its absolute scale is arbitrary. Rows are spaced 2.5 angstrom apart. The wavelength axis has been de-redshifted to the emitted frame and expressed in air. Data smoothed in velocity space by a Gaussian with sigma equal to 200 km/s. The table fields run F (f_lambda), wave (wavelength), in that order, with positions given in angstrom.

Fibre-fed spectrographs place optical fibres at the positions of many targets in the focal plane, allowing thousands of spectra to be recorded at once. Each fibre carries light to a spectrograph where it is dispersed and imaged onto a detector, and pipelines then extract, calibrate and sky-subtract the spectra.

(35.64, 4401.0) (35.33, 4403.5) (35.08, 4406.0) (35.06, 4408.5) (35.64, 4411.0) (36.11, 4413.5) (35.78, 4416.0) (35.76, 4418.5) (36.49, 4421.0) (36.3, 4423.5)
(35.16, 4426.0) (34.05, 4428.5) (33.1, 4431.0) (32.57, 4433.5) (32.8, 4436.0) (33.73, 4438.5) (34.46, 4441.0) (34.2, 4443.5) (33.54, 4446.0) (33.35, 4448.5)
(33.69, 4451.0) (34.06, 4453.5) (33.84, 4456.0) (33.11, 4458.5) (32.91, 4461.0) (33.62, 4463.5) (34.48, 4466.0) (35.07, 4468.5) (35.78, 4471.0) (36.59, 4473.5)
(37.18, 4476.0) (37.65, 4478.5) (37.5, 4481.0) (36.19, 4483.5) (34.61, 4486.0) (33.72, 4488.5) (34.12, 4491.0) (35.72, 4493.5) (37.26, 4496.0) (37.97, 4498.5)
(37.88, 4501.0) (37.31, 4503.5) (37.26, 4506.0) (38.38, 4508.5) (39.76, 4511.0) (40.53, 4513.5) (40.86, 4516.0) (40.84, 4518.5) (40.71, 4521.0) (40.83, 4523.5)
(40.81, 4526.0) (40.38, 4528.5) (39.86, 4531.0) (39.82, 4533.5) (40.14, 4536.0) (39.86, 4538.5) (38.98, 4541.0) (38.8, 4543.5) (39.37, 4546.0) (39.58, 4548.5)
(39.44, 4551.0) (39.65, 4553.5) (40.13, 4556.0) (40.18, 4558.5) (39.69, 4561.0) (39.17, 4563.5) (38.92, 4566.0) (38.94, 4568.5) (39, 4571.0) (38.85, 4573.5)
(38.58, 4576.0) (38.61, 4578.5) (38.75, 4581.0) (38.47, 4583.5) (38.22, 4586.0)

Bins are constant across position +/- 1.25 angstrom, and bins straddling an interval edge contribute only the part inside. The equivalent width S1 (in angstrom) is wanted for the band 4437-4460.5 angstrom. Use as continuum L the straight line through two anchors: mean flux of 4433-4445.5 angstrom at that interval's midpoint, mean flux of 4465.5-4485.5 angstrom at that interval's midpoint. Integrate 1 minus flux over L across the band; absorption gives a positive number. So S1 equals 0.4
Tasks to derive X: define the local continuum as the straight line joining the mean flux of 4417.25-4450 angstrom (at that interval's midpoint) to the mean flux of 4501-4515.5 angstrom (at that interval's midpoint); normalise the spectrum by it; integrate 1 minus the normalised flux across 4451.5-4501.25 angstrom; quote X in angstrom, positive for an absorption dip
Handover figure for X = 1.9 angstrom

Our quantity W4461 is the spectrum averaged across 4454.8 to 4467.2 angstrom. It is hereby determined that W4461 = 33.6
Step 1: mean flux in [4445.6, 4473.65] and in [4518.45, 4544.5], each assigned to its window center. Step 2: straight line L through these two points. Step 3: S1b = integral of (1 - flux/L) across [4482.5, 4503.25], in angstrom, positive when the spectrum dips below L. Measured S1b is 0.5 angstrom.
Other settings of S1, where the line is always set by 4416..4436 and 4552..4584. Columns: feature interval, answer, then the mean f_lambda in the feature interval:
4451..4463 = 0.7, 33.5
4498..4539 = -2.2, 39.6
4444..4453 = 0.5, 33.6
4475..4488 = 0.0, 36.4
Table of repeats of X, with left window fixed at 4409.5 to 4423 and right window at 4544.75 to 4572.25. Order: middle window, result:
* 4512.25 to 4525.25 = -0.8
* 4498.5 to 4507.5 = 0.1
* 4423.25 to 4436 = 0.8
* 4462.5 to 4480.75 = 0.7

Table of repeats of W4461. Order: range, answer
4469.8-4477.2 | 36.5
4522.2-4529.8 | 40.7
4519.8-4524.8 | 40.8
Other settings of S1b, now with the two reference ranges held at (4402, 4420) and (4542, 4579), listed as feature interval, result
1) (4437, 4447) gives 0.6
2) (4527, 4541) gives -0.5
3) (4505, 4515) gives -0.3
